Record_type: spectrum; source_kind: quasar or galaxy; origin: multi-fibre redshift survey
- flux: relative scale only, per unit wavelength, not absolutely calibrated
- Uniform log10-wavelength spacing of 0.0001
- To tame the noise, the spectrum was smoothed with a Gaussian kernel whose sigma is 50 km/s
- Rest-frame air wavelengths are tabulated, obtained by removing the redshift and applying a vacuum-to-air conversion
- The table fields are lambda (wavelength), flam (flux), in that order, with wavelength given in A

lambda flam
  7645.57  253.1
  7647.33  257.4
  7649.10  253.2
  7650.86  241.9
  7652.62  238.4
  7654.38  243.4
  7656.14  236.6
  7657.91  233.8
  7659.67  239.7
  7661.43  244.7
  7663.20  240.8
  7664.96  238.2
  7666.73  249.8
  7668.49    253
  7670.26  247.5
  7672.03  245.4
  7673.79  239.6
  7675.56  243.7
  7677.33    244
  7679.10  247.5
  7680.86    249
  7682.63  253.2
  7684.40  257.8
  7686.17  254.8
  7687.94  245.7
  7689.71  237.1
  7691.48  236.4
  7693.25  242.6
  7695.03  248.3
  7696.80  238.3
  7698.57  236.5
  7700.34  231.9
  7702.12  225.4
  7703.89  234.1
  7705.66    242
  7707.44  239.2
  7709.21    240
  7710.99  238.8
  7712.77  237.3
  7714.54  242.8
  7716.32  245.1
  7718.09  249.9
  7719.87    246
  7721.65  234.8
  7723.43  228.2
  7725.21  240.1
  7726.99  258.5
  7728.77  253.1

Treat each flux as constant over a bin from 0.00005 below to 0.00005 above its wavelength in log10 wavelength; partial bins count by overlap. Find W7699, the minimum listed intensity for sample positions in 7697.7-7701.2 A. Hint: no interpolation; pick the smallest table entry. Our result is 231.9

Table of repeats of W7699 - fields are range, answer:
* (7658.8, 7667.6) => 238.2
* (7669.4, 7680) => 239.6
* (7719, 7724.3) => 228.2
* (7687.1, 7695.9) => 236.4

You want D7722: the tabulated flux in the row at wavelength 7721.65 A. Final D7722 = 234.8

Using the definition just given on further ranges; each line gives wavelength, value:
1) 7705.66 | 242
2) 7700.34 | 231.9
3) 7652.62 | 238.4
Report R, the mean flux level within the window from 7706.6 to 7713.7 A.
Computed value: 239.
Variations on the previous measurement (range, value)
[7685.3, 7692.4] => 244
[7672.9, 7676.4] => 242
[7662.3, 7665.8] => 239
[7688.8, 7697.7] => 241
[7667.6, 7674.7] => 246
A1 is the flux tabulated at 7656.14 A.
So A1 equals 236.6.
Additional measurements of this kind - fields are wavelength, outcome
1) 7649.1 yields 253.2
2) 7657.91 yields 233.8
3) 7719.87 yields 246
